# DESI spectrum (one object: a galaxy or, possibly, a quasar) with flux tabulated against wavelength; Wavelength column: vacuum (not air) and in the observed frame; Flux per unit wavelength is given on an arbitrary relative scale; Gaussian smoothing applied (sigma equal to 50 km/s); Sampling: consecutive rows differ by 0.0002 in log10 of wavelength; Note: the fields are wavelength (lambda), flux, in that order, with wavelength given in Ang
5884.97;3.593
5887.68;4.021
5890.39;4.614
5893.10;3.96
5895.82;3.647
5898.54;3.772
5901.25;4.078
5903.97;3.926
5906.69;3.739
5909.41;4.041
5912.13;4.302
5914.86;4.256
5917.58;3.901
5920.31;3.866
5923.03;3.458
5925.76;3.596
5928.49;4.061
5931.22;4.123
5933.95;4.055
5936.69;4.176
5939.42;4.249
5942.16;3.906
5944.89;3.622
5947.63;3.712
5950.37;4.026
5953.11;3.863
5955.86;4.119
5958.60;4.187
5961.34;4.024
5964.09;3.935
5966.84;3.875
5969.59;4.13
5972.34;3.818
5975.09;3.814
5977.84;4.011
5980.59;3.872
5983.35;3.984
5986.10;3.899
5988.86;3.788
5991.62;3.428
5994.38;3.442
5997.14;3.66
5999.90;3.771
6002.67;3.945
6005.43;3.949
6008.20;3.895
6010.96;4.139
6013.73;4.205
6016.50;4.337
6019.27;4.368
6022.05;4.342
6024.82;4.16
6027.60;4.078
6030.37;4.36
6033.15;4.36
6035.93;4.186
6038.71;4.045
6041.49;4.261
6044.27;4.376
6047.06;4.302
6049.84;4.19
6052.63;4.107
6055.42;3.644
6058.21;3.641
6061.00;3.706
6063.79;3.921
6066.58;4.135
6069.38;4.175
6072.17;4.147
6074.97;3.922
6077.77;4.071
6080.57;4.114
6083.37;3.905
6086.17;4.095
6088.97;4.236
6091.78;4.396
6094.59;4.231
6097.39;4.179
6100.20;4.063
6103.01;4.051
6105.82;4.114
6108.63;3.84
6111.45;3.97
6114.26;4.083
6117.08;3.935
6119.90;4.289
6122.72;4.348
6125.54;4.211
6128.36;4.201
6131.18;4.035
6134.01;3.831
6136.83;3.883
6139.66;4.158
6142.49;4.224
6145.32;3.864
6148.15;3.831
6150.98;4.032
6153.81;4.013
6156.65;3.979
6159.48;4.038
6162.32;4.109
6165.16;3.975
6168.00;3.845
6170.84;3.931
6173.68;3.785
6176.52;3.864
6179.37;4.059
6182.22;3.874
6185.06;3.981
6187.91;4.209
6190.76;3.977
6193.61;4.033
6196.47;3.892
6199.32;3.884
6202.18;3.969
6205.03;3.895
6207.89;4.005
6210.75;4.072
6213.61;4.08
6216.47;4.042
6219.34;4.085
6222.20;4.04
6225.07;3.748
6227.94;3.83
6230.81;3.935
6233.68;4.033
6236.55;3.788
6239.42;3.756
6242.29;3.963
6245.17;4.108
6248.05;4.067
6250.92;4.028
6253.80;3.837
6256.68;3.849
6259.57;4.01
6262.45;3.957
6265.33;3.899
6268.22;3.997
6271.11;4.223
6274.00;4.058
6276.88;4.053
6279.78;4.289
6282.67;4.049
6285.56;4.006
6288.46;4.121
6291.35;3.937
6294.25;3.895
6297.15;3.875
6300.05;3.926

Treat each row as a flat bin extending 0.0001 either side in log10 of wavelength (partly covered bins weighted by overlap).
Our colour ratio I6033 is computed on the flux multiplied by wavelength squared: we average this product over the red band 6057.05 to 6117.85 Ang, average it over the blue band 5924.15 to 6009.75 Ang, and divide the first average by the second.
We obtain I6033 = 1.1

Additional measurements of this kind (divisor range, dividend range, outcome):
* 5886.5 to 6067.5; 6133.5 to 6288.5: 1.08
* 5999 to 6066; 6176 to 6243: 1.02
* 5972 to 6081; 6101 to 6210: 1.04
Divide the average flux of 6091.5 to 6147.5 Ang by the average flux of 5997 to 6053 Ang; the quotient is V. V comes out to 1.0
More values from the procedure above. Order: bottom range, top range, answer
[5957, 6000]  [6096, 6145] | 1.06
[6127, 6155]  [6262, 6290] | 1.02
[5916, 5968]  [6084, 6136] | 1.04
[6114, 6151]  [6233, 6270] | 0.97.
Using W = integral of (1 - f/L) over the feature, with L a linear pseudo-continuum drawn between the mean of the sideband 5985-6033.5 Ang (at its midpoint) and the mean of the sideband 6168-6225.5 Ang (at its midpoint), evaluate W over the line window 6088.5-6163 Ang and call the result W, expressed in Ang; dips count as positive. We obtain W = -1.8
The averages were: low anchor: 4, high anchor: 3.97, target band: 4.08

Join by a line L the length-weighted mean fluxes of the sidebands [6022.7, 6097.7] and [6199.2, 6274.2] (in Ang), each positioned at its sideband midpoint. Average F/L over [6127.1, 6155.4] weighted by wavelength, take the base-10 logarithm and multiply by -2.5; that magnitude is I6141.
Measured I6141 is 0.01 mag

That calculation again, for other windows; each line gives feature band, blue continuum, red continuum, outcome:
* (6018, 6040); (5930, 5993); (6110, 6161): -0.067 mag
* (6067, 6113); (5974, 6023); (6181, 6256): -0.040 mag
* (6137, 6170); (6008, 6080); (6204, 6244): 0.005 mag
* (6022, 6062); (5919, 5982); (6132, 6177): -0.045 mag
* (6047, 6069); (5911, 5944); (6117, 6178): 0.017 mag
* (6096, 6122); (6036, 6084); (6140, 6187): -0.015 mag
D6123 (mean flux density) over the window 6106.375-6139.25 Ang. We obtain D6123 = 4.06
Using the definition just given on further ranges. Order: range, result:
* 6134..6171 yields 3.99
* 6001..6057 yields 4.16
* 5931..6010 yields 3.9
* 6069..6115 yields 4.09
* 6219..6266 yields 3.93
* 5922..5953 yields 3.91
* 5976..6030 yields 3.97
